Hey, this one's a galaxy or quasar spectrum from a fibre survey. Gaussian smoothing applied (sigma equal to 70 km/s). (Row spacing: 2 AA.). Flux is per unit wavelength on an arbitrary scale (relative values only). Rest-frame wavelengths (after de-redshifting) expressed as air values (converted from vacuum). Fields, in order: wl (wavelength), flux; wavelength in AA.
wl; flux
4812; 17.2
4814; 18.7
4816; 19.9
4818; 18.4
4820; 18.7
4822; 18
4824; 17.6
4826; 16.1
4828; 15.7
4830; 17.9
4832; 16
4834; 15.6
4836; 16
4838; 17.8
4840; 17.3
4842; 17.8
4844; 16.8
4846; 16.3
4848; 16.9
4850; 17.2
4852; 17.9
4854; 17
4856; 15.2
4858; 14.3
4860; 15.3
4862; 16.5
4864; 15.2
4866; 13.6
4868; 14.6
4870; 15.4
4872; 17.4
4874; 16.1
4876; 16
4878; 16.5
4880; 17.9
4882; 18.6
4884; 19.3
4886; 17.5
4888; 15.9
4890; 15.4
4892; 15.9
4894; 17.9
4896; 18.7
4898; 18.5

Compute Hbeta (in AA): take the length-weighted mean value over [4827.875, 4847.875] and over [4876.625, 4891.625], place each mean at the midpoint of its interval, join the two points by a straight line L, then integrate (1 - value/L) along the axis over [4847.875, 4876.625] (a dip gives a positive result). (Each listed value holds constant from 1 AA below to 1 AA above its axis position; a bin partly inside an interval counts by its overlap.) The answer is 1.9 AA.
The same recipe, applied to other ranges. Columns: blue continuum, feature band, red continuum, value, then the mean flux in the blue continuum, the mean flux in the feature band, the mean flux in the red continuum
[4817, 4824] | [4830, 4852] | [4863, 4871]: -0.3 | 18.3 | 16.9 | 14.7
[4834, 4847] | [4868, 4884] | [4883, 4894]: 0.0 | 16.9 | 16.9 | 16.9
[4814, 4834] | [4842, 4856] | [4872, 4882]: 0.2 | 17.5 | 16.9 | 16.9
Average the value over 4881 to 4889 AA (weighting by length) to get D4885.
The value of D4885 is 17.8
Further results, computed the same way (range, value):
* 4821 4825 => 17.8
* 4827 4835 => 16.3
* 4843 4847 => 16.6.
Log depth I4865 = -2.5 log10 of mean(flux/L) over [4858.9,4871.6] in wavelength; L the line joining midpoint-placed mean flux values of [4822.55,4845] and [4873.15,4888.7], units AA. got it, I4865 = 0.13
